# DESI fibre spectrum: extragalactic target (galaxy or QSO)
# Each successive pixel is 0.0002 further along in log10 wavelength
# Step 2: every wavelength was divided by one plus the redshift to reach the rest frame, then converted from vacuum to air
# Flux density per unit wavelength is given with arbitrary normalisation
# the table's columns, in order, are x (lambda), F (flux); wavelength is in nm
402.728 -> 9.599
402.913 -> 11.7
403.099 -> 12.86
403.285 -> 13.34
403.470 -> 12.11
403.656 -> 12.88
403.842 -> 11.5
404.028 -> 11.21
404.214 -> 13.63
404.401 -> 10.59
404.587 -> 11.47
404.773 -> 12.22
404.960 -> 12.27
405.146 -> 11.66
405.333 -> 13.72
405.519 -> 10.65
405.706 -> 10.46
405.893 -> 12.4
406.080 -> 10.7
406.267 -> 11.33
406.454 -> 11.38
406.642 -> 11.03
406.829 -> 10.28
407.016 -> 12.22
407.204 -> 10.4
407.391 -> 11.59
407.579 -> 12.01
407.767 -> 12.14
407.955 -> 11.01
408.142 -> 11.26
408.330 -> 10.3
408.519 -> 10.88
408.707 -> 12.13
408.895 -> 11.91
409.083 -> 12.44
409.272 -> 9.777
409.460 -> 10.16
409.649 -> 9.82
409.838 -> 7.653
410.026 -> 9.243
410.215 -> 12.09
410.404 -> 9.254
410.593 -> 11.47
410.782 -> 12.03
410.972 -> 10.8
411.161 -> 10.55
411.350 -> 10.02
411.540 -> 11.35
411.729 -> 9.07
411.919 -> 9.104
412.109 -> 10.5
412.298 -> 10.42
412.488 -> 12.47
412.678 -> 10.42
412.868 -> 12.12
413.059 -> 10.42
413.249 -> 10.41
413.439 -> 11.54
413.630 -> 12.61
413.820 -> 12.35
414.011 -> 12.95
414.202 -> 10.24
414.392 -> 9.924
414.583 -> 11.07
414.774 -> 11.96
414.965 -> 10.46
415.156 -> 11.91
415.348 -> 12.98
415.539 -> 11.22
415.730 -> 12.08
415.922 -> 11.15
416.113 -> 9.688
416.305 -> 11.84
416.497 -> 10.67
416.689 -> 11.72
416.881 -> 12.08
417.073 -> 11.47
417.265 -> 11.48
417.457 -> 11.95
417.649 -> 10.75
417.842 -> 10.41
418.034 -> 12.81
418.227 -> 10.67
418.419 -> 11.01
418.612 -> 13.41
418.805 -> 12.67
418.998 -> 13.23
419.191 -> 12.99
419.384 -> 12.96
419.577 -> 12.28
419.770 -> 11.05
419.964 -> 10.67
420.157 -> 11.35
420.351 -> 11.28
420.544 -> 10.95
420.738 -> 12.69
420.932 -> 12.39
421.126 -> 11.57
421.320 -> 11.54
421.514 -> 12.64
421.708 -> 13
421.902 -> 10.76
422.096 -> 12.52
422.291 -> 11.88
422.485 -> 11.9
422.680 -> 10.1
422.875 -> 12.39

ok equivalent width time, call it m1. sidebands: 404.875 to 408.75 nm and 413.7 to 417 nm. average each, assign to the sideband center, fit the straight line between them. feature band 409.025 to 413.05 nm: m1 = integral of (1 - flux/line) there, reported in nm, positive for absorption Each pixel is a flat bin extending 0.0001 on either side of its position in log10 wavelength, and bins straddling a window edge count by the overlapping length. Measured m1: 0.33 nm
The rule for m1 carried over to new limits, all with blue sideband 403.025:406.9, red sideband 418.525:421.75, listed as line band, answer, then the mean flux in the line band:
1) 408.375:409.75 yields 0.11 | 11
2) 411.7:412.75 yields 0.14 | 10.4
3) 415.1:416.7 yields 0.08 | 11.4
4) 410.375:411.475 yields 0.11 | 10.8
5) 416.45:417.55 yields 0.04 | 11.6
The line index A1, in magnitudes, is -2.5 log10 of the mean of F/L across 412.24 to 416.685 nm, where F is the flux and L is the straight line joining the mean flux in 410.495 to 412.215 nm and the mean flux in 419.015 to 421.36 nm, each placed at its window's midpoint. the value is -0.034 mag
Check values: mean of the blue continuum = 10.5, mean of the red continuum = 11.9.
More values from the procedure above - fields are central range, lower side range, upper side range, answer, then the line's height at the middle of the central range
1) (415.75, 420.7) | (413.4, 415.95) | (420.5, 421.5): 0.01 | 11.8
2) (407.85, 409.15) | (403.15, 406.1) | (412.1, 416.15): 0.03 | 11.7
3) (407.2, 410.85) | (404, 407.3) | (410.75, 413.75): 0.03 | 11.2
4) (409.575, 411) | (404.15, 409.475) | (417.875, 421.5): 0.13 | 11.6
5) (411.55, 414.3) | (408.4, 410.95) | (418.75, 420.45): 0.01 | 11.1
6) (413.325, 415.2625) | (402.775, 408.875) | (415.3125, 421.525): 0.02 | 11.7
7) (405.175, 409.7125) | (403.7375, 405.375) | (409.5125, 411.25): -0.01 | 11.2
